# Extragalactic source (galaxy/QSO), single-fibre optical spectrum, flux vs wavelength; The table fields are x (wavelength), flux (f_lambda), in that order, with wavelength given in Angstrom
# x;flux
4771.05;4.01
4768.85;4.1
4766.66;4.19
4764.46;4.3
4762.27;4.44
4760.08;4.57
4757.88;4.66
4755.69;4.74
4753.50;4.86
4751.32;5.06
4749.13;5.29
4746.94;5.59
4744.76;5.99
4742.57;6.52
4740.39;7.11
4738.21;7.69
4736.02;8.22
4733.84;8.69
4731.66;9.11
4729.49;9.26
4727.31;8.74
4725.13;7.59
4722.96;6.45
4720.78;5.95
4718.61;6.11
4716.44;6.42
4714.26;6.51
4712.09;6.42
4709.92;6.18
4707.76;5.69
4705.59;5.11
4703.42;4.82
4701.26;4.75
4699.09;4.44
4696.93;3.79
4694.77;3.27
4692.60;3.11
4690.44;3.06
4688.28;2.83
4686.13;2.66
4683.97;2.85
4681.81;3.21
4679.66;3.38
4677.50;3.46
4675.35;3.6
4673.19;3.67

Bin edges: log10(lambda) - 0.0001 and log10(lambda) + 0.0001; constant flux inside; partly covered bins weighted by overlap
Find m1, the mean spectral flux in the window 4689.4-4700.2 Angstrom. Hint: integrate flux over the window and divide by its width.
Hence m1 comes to 3.54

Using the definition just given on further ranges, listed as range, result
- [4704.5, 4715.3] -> 5.98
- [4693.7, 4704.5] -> 4.22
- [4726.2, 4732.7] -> 9.04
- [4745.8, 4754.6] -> 5.21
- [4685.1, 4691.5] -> 2.85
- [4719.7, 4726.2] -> 6.66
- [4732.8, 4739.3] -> 8.19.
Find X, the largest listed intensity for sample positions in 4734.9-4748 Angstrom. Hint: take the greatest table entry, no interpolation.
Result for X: 8.22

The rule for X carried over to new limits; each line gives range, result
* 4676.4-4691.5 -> 3.46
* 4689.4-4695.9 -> 3.27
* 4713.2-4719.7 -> 6.51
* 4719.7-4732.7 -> 9.26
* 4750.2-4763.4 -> 5.06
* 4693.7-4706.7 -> 5.11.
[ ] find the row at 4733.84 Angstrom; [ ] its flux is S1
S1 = 8.69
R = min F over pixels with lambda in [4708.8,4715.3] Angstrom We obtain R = 6.18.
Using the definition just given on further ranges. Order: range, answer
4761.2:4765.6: 4.3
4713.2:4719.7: 6.11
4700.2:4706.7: 4.75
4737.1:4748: 5.59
